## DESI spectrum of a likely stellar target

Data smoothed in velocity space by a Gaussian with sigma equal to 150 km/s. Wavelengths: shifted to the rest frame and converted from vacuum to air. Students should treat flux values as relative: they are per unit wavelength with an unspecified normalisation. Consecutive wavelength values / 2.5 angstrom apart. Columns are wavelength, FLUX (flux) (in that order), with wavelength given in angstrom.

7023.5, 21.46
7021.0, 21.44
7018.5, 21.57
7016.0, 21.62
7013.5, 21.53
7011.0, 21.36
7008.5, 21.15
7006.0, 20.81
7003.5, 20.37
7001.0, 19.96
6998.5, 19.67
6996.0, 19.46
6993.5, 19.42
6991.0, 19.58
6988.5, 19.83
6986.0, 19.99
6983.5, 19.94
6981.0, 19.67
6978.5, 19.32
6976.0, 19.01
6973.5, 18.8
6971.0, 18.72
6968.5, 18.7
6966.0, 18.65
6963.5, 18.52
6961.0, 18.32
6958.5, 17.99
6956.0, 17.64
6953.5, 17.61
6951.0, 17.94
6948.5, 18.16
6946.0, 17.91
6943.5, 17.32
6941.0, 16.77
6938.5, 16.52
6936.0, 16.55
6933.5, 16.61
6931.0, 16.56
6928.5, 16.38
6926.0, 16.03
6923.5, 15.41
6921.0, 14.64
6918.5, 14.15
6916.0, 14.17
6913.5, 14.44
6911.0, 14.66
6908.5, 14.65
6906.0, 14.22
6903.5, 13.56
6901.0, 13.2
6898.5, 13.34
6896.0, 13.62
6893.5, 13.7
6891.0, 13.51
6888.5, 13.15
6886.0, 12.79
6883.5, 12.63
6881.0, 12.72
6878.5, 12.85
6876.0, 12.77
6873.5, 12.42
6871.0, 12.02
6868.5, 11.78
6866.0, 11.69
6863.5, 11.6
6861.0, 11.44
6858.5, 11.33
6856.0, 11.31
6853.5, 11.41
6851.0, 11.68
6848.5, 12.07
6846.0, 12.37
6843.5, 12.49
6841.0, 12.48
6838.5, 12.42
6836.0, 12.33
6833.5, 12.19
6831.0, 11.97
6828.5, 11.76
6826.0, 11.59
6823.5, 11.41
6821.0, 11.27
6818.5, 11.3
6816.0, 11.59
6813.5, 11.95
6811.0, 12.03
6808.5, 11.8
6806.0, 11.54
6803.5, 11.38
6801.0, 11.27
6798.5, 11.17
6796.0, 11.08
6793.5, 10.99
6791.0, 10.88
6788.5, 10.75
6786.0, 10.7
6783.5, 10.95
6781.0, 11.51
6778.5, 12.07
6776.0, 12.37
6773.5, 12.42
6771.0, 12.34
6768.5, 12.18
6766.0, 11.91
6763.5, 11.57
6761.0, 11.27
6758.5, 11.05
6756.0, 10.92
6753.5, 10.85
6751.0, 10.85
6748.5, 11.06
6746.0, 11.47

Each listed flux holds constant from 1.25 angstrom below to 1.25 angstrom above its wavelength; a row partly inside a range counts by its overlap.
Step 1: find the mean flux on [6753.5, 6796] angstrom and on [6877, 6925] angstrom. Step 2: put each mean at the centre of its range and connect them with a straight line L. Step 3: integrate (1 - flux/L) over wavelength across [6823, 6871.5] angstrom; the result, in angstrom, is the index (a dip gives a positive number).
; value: 3.4 angstrom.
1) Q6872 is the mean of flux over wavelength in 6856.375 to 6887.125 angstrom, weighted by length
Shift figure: 12.1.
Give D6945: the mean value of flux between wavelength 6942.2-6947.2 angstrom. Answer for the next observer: 17.6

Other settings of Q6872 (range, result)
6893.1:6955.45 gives 15.6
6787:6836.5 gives 11.5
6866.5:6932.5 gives 13.8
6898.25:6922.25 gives 14.1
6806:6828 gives 11.6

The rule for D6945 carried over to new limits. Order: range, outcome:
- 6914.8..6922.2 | 14.3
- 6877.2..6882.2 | 12.8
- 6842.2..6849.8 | 12.3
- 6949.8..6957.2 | 17.7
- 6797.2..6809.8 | 11.4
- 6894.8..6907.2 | 13.6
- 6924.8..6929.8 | 16.2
